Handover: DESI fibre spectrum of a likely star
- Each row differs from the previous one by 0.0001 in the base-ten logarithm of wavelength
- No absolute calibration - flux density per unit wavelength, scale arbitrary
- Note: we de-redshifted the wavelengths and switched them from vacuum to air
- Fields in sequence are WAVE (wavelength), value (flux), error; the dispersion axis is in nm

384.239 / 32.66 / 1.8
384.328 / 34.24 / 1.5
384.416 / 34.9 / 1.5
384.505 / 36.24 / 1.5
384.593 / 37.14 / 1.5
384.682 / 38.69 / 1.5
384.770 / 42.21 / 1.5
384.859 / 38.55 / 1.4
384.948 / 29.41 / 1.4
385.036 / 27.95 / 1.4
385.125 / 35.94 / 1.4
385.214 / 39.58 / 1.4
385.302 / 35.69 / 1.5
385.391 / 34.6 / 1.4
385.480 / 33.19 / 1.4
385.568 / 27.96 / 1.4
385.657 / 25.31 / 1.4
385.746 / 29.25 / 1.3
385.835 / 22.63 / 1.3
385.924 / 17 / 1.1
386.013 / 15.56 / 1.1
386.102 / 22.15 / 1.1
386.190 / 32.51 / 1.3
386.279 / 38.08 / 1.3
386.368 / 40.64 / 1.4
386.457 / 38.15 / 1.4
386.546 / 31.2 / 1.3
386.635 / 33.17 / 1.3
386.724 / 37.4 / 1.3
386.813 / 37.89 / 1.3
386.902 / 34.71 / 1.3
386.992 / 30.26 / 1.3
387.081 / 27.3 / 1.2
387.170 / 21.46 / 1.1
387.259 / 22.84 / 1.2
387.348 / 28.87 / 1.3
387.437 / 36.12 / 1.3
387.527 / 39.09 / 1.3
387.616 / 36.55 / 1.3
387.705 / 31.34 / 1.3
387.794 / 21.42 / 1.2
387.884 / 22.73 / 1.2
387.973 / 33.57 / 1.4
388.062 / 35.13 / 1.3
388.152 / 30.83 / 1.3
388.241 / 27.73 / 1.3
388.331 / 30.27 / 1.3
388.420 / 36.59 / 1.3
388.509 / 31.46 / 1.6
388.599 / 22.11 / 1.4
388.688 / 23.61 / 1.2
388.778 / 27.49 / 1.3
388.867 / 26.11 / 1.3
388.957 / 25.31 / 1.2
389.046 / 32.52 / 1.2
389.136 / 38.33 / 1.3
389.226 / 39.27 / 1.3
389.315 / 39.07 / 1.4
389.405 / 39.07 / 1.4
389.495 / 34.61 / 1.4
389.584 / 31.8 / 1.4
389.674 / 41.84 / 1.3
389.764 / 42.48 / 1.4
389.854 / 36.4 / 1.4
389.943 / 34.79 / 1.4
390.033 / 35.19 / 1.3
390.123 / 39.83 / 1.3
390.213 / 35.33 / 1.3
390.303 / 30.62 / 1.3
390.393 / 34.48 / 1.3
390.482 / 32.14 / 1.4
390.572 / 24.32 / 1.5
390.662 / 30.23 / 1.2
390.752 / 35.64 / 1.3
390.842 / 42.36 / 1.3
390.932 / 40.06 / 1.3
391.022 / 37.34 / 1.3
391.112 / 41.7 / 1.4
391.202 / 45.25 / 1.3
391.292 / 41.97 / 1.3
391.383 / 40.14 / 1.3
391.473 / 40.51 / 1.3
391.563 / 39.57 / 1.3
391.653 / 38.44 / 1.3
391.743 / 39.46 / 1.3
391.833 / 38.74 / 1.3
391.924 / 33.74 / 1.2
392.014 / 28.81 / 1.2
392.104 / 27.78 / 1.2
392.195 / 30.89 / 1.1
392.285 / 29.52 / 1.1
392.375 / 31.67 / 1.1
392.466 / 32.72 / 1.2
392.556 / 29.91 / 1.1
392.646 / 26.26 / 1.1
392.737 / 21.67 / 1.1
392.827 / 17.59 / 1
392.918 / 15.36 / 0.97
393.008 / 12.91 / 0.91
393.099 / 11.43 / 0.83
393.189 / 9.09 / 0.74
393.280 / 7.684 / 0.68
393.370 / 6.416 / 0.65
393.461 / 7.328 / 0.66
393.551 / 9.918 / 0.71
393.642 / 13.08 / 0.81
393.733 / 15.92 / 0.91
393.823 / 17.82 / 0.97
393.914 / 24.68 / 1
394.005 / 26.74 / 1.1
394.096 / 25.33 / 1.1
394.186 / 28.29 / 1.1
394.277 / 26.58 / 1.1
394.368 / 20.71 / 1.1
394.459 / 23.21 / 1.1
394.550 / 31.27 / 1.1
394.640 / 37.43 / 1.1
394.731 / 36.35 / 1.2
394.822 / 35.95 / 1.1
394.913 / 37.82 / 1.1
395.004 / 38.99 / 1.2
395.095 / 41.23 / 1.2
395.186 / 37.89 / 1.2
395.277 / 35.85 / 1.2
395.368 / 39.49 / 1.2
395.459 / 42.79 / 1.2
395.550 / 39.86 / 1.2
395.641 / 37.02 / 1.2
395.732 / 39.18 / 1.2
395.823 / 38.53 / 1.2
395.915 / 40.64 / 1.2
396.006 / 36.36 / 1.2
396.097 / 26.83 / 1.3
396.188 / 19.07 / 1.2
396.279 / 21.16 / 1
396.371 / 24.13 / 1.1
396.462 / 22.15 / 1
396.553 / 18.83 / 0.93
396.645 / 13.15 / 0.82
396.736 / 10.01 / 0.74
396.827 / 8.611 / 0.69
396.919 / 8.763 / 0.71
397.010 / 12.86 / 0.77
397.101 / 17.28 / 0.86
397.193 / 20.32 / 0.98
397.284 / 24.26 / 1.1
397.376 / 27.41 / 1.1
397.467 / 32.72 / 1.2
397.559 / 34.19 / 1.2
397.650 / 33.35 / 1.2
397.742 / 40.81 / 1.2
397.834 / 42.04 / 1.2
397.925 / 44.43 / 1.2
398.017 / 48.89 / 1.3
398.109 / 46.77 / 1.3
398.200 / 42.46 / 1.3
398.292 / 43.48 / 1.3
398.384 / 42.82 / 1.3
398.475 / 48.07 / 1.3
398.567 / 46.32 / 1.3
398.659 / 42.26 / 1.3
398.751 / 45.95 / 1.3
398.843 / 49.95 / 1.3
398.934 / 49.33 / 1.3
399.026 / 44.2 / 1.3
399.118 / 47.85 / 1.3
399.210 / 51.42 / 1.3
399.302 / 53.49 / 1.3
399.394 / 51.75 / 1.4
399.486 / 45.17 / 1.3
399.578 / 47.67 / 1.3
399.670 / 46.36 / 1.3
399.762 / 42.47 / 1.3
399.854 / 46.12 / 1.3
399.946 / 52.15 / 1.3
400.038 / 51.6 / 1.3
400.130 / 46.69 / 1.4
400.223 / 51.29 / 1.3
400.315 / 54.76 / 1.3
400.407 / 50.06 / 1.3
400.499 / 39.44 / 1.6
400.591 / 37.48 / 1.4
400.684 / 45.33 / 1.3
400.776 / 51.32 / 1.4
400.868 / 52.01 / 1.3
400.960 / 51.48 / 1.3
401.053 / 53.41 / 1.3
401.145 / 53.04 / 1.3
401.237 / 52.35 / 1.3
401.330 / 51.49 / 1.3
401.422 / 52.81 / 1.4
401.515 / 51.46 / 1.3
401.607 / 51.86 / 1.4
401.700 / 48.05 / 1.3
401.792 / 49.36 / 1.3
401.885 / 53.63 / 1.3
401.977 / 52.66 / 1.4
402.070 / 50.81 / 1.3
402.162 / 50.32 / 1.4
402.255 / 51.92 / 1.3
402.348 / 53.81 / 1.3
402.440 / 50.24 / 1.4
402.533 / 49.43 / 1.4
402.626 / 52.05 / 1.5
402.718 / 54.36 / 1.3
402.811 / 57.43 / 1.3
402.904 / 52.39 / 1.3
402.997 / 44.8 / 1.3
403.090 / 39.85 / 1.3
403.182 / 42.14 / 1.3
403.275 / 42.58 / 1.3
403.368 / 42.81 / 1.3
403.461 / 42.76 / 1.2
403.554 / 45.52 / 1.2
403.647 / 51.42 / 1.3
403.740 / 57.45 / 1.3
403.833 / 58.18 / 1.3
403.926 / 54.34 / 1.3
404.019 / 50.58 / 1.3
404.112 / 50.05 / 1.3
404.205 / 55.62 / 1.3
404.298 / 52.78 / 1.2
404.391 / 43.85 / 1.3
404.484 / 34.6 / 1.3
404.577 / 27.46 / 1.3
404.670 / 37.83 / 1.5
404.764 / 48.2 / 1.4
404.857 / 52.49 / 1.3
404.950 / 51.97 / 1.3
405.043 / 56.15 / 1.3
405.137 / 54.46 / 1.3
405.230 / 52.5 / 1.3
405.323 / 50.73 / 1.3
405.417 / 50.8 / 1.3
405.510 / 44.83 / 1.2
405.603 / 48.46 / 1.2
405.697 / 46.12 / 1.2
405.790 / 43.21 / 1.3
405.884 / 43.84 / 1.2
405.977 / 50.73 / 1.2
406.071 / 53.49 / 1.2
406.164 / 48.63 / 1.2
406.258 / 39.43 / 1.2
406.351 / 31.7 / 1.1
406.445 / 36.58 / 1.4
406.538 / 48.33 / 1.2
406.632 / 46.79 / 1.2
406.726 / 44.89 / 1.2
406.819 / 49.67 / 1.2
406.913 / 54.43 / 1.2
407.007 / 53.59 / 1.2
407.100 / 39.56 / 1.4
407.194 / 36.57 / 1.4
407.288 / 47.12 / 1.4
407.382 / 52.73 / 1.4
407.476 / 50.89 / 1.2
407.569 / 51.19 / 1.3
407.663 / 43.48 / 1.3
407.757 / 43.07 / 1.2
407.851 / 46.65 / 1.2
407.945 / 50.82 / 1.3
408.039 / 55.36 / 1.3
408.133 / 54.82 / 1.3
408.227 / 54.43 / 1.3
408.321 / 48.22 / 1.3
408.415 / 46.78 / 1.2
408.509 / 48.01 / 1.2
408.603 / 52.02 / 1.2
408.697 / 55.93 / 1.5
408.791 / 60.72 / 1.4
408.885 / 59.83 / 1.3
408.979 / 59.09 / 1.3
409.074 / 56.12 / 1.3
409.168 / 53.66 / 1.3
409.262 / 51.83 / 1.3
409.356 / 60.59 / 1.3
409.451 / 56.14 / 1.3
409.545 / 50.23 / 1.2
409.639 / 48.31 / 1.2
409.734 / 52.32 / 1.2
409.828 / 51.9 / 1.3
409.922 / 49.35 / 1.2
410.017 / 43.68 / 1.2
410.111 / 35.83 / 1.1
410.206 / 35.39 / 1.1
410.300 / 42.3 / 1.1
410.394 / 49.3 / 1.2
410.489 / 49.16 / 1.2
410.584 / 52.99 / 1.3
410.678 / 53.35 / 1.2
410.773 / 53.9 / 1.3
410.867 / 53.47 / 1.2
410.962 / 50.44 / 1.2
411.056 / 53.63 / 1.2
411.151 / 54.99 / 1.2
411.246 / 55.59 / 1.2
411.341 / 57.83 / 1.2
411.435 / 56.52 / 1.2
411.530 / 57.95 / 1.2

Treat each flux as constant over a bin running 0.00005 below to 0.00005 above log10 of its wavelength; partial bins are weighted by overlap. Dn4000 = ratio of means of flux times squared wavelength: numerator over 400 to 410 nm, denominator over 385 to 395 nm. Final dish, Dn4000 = 1.77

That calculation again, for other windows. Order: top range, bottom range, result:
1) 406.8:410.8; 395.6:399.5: 1.53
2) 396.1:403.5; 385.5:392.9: 1.38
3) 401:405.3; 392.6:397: 2.10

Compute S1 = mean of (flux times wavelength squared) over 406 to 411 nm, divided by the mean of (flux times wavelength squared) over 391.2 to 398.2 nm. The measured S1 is 1.87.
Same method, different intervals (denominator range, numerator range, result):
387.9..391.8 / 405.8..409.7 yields 1.55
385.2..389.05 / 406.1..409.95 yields 1.84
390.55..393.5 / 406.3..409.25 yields 1.85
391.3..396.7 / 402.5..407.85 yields 1.80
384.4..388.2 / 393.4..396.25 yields 0.99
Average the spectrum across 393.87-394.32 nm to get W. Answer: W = 26.3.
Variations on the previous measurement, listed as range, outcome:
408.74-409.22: 57.8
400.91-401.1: 52.4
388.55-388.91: 24.9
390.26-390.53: 32.4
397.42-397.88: 36.6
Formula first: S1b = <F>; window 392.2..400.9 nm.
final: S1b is 33.2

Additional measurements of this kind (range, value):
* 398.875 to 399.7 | 48.7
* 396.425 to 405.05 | 44.2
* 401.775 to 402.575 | 51.4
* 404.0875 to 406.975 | 46.8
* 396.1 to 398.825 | 30.6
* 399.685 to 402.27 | 49.8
